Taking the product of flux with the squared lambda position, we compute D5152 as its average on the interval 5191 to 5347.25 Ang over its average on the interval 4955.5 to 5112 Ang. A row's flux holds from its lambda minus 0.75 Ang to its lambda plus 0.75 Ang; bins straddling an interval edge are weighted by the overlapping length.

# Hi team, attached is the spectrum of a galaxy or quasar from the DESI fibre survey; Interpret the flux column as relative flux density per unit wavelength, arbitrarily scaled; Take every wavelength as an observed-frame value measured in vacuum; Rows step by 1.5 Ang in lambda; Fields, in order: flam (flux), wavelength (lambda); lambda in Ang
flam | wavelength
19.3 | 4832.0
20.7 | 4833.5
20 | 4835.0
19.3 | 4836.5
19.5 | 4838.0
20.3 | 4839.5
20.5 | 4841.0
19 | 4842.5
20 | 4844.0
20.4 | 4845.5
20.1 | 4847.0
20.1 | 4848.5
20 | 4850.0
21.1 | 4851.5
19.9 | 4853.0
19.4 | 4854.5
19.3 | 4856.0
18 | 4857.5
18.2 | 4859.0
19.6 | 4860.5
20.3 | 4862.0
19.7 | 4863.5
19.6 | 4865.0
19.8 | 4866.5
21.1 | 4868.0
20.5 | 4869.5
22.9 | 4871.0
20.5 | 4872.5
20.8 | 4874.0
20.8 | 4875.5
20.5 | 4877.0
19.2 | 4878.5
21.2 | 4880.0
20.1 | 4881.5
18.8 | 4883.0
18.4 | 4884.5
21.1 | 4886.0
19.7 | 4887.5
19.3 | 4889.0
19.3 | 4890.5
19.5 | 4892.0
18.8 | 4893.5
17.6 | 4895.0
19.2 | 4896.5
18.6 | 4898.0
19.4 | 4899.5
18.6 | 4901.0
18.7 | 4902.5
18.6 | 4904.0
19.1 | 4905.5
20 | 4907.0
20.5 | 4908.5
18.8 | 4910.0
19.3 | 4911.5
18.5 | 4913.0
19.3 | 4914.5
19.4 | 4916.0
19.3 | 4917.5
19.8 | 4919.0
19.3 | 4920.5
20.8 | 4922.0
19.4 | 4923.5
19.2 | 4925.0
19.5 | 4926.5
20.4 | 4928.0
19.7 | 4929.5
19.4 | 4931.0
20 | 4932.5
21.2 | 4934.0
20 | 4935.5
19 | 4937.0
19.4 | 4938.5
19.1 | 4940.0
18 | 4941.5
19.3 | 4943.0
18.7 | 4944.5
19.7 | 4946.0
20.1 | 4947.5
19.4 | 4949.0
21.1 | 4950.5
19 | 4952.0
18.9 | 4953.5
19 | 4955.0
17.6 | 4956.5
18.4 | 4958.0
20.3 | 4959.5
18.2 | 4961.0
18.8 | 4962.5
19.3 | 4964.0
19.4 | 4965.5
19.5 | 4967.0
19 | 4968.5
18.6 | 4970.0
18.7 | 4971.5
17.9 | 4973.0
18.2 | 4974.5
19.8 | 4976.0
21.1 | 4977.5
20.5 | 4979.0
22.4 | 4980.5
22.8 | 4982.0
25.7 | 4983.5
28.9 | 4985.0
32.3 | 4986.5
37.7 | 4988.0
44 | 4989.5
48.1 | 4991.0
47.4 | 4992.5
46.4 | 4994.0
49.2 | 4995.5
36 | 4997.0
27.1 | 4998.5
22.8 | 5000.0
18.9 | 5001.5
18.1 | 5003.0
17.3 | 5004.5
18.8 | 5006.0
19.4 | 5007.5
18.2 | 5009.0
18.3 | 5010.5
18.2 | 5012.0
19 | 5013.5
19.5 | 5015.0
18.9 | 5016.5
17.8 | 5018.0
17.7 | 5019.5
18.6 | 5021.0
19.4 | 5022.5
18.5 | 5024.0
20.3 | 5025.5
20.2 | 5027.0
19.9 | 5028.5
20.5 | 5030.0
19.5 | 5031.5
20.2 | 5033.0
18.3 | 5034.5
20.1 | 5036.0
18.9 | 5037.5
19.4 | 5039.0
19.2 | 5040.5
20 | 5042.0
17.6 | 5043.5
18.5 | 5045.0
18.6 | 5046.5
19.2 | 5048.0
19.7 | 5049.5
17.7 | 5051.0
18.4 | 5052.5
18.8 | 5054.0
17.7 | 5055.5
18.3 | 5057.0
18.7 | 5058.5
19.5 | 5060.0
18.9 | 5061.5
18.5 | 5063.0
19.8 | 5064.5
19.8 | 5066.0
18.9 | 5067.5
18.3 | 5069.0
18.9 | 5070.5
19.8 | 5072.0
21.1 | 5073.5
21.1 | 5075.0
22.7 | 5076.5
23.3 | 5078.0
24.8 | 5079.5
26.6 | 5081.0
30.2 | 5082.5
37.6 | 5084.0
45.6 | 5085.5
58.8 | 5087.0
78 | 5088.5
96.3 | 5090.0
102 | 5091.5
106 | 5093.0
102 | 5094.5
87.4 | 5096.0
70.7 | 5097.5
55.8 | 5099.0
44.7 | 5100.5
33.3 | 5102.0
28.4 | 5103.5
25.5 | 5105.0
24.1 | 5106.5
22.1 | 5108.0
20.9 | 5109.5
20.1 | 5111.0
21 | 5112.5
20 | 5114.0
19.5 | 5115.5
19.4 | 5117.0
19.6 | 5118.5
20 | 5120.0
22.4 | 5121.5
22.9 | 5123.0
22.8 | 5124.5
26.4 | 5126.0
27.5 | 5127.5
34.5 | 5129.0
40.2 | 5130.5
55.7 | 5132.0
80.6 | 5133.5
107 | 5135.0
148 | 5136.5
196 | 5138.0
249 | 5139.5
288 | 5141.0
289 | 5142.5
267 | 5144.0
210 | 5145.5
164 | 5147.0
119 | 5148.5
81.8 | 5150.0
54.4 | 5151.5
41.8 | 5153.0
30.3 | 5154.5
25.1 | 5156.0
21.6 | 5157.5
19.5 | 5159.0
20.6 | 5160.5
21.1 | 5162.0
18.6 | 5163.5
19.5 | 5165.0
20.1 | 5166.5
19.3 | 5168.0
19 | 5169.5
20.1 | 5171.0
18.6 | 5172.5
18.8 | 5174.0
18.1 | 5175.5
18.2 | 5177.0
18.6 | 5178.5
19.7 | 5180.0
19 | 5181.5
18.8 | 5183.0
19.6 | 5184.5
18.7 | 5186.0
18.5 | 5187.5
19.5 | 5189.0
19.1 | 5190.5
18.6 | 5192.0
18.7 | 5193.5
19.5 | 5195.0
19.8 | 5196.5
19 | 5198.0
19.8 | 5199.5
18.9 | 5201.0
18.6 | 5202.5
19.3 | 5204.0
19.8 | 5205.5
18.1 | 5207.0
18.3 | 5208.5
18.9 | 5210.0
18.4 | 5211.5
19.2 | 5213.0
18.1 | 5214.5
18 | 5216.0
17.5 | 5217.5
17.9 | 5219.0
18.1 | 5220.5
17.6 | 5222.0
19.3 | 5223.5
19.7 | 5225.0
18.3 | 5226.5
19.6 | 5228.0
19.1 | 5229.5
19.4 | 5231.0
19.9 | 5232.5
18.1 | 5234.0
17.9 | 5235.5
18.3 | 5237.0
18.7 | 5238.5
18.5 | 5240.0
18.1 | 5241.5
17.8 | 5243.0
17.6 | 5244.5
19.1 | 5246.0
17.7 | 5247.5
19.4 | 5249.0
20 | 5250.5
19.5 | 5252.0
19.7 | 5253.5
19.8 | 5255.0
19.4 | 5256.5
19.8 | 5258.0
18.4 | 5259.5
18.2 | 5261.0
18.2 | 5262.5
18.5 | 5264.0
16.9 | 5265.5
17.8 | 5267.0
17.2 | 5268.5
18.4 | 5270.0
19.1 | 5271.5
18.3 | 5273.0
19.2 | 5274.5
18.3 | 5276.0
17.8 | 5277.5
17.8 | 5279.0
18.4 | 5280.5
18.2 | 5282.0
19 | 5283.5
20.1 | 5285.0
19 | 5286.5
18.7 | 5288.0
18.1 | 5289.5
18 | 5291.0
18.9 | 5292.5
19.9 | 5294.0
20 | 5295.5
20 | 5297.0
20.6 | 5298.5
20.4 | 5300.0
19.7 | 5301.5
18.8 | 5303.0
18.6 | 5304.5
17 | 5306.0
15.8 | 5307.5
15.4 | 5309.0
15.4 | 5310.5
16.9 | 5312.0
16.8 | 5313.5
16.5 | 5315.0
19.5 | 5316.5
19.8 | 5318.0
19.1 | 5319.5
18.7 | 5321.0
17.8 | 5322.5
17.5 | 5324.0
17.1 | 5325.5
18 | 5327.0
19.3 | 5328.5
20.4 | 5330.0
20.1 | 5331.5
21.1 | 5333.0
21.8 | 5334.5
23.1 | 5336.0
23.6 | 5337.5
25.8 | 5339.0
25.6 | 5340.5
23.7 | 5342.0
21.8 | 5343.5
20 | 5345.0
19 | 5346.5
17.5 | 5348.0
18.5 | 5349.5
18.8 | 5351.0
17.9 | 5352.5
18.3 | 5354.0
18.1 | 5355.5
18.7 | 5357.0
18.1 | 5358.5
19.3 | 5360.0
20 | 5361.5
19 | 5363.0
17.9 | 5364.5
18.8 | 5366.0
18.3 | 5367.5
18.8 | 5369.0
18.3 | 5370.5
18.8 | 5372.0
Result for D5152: 0.73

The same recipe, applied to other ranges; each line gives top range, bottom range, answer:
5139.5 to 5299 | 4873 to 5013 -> 1.66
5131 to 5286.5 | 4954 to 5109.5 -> 1.45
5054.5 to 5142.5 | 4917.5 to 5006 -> 2.39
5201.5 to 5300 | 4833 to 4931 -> 1.10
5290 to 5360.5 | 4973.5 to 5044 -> 0.92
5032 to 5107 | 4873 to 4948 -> 1.84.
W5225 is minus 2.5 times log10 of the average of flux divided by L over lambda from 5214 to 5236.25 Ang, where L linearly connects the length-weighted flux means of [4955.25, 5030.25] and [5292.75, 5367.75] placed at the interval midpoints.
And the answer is 0.11 mag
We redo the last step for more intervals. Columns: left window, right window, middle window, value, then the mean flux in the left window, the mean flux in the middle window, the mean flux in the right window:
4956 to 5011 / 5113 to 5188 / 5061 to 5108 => 0.144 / 25.1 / 42.3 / 62.2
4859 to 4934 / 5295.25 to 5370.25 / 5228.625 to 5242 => 0.037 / 19.7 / 18.7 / 19.2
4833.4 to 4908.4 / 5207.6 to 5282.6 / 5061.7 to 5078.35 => -0.054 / 19.7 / 20.1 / 18.5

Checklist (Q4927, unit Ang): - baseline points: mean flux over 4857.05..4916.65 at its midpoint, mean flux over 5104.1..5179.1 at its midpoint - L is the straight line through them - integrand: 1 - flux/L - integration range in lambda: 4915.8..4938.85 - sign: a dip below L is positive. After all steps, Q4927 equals 5.8 Ang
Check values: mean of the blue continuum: 19.6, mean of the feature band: 19.8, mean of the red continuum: 62.6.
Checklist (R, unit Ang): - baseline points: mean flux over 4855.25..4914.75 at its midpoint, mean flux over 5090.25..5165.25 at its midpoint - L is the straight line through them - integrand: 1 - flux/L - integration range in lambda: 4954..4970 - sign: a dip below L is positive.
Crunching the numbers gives 7.6 Ang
